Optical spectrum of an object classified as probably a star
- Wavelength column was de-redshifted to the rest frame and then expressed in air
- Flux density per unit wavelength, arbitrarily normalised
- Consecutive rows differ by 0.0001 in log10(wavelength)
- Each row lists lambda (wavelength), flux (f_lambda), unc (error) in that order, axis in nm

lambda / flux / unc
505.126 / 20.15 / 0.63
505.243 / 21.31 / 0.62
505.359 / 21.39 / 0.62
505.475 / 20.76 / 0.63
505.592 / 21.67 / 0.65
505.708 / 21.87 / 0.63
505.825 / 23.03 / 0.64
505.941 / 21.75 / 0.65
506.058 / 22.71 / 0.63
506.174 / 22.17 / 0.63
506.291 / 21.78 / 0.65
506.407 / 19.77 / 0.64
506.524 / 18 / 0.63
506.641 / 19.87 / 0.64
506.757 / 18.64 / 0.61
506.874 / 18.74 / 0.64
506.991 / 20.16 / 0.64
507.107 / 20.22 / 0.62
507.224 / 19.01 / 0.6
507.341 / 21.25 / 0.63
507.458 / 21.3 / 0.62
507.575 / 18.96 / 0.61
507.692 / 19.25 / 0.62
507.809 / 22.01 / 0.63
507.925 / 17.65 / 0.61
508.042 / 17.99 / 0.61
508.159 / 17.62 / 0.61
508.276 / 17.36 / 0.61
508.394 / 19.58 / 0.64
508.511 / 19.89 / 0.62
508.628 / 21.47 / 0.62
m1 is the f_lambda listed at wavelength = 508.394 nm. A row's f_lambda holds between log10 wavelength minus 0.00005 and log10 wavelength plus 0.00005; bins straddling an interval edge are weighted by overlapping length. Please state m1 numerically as 19.58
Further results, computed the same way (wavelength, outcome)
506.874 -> 18.74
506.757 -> 18.64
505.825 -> 23.03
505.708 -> 21.87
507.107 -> 20.22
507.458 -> 21.3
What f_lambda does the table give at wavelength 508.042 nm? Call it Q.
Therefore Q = 17.99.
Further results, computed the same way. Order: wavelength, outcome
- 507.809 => 22.01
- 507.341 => 21.25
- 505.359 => 21.39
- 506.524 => 18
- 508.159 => 17.62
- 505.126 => 20.15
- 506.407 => 19.77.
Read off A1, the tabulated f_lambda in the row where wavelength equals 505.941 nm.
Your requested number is 21.75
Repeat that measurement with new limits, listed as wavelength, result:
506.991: 20.16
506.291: 21.78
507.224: 19.01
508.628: 21.47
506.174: 22.17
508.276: 17.36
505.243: 21.31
